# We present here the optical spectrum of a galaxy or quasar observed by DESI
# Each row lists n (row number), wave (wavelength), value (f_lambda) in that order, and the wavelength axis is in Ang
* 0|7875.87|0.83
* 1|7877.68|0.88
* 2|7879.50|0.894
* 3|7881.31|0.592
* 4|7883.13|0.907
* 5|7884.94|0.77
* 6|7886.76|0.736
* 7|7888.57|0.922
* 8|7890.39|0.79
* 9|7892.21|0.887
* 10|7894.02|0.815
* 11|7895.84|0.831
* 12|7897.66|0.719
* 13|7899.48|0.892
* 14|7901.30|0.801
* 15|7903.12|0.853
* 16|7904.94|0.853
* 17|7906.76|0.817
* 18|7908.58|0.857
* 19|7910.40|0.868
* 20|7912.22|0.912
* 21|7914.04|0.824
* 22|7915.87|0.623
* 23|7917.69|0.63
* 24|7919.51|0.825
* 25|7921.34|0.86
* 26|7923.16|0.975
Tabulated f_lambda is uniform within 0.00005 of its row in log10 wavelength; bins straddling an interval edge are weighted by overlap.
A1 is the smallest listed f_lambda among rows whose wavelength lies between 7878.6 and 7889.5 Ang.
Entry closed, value 0.592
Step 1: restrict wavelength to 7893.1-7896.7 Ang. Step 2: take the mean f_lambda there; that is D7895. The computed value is 0.824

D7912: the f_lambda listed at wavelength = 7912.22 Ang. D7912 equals 0.912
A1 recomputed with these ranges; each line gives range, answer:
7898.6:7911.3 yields 0.801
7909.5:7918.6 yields 0.623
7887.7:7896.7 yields 0.79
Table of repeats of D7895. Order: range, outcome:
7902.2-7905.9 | 0.852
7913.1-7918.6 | 0.694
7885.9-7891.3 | 0.817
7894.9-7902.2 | 0.81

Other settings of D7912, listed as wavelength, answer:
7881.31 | 0.592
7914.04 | 0.824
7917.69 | 0.63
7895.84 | 0.831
